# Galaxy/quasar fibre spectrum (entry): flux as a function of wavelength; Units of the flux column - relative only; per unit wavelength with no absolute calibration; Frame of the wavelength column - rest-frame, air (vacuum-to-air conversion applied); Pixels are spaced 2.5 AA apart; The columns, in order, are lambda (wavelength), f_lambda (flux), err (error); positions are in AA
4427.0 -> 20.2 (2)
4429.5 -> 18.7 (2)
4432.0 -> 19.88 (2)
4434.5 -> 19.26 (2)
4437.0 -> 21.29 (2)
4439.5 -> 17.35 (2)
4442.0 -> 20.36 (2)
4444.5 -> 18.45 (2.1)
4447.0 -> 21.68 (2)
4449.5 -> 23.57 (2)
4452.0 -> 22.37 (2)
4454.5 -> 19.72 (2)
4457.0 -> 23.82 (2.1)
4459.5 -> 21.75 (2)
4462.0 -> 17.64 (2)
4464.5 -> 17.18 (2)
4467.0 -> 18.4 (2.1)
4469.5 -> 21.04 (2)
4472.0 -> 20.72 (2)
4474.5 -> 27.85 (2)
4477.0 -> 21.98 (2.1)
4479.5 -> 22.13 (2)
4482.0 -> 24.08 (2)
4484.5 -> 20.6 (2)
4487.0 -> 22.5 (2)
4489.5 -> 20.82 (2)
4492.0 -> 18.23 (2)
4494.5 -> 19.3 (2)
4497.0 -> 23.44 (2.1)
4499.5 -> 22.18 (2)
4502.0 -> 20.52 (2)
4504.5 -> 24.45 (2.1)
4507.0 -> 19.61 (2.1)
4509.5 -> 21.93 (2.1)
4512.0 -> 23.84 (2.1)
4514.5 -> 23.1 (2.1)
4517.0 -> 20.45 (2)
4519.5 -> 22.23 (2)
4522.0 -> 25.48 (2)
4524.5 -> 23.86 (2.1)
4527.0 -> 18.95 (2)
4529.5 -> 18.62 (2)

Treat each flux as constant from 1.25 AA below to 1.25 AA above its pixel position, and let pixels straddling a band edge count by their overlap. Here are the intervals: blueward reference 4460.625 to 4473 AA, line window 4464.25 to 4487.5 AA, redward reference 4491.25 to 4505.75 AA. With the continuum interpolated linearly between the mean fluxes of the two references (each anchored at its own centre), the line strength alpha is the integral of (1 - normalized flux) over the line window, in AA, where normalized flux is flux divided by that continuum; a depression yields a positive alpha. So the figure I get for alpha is -2.5 AA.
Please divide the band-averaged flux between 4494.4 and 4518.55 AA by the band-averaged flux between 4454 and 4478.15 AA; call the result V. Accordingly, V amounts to 1.05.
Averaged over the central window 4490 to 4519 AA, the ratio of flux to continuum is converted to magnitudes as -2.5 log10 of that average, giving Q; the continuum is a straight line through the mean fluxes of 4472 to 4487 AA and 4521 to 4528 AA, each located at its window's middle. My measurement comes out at 0.066 mag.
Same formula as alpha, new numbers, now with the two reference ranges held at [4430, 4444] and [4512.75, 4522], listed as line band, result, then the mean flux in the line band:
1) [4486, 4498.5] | 0.4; 20.9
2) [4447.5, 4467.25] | -0.4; 20.7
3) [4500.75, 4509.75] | 0.2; 21.6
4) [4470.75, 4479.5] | -1.0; 23.3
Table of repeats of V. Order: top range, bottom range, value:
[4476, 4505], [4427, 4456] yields 1.07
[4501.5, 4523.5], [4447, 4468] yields 1.09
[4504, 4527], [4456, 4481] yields 1.06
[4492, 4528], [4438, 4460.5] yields 1.05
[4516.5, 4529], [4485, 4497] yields 1.07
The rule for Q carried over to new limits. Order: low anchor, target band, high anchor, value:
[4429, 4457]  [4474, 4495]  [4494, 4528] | -0.017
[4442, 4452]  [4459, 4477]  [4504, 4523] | 0.050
